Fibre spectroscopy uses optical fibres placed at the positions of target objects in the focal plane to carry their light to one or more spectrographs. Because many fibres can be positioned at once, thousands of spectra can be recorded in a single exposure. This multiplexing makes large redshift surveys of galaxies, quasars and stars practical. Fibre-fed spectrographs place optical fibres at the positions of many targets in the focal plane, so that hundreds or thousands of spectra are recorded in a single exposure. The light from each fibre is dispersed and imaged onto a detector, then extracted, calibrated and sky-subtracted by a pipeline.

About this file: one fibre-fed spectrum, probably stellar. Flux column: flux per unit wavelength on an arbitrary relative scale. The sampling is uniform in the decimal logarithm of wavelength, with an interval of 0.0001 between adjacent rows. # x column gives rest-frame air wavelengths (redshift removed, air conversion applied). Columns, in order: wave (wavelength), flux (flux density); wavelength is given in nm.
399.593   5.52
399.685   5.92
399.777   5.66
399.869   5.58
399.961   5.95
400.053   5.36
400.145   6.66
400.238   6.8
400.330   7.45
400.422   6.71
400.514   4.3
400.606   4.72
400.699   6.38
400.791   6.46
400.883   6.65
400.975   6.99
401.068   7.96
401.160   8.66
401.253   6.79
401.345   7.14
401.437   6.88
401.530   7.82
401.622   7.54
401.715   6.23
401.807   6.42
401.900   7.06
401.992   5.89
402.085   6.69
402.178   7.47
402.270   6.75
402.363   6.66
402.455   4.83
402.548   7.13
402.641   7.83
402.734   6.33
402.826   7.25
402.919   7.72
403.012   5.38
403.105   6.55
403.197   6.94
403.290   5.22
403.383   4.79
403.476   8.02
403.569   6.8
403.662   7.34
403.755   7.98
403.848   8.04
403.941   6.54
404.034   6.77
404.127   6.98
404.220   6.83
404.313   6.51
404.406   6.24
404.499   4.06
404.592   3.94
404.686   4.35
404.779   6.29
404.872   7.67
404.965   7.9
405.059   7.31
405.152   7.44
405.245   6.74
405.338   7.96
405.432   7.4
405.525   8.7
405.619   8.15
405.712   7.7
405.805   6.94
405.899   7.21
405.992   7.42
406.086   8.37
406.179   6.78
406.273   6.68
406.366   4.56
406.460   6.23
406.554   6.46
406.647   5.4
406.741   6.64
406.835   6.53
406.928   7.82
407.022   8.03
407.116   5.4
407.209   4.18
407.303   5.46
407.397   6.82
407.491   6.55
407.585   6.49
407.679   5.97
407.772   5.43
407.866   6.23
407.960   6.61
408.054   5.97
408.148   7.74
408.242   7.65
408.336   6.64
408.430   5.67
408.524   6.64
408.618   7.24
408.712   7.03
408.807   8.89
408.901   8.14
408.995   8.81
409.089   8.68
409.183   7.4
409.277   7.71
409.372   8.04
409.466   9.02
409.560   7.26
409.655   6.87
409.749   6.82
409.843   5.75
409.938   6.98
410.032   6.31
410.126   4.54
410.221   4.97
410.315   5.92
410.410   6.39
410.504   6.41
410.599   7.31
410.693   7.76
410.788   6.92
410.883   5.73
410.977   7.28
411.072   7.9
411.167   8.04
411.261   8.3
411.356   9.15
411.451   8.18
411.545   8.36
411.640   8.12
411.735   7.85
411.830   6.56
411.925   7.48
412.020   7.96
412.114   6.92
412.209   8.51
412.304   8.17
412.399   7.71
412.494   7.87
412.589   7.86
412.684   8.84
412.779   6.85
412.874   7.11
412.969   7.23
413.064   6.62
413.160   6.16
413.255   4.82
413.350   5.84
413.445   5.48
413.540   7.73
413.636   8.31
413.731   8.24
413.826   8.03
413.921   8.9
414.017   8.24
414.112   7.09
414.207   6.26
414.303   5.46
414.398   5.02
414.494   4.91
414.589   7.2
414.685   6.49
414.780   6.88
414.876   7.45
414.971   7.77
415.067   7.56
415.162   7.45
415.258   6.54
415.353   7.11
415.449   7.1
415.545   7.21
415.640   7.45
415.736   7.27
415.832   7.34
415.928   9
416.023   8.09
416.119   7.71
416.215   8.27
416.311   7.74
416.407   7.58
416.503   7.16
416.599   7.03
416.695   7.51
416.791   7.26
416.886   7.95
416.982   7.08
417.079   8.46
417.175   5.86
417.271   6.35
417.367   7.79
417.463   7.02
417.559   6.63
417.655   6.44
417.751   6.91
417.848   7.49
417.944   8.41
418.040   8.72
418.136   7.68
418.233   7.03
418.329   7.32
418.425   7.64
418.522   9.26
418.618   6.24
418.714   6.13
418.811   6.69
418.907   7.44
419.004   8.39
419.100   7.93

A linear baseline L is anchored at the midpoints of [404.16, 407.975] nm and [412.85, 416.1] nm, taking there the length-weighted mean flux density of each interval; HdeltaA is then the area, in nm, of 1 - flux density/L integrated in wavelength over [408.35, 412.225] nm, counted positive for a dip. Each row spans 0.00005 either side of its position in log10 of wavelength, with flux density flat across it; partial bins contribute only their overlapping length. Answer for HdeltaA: -0.28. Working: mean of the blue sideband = 6.57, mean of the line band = 7.3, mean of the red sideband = 7.05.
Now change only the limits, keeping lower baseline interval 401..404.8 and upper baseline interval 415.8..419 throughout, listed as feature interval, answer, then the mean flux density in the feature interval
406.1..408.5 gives 0.19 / 6.35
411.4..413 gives -0.13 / 7.75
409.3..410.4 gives 0.07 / 6.6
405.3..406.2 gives -0.12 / 7.68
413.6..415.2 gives 0.03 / 7.13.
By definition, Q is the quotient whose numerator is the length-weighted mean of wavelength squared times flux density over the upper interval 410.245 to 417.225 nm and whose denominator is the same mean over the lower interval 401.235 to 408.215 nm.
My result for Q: 1.1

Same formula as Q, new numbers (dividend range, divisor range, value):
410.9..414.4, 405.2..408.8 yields 1.13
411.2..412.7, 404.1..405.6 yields 1.24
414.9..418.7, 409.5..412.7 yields 1.05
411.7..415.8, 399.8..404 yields 1.13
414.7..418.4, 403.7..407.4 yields 1.16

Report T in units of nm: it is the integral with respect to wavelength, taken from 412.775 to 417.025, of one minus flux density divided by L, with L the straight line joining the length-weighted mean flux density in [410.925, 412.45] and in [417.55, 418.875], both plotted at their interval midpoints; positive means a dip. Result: 0.27 nm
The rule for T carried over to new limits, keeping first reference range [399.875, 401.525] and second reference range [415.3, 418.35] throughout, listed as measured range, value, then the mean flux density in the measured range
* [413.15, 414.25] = 0.022 nm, 7.13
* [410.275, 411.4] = -0.022 nm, 7.26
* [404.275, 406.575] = 0.024 nm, 6.76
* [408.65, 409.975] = -0.119 nm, 7.67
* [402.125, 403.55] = 0.022 nm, 6.6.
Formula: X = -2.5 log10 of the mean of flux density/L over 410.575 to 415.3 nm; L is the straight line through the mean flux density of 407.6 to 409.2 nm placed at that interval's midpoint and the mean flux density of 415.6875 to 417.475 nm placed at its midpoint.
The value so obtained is 0.00 mag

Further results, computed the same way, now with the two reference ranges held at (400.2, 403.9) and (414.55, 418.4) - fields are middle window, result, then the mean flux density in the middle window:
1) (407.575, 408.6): 0.09 mag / 6.48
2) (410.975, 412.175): -0.10 mag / 7.88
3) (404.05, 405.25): 0.09 mag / 6.33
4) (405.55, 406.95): 0.01 mag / 6.87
